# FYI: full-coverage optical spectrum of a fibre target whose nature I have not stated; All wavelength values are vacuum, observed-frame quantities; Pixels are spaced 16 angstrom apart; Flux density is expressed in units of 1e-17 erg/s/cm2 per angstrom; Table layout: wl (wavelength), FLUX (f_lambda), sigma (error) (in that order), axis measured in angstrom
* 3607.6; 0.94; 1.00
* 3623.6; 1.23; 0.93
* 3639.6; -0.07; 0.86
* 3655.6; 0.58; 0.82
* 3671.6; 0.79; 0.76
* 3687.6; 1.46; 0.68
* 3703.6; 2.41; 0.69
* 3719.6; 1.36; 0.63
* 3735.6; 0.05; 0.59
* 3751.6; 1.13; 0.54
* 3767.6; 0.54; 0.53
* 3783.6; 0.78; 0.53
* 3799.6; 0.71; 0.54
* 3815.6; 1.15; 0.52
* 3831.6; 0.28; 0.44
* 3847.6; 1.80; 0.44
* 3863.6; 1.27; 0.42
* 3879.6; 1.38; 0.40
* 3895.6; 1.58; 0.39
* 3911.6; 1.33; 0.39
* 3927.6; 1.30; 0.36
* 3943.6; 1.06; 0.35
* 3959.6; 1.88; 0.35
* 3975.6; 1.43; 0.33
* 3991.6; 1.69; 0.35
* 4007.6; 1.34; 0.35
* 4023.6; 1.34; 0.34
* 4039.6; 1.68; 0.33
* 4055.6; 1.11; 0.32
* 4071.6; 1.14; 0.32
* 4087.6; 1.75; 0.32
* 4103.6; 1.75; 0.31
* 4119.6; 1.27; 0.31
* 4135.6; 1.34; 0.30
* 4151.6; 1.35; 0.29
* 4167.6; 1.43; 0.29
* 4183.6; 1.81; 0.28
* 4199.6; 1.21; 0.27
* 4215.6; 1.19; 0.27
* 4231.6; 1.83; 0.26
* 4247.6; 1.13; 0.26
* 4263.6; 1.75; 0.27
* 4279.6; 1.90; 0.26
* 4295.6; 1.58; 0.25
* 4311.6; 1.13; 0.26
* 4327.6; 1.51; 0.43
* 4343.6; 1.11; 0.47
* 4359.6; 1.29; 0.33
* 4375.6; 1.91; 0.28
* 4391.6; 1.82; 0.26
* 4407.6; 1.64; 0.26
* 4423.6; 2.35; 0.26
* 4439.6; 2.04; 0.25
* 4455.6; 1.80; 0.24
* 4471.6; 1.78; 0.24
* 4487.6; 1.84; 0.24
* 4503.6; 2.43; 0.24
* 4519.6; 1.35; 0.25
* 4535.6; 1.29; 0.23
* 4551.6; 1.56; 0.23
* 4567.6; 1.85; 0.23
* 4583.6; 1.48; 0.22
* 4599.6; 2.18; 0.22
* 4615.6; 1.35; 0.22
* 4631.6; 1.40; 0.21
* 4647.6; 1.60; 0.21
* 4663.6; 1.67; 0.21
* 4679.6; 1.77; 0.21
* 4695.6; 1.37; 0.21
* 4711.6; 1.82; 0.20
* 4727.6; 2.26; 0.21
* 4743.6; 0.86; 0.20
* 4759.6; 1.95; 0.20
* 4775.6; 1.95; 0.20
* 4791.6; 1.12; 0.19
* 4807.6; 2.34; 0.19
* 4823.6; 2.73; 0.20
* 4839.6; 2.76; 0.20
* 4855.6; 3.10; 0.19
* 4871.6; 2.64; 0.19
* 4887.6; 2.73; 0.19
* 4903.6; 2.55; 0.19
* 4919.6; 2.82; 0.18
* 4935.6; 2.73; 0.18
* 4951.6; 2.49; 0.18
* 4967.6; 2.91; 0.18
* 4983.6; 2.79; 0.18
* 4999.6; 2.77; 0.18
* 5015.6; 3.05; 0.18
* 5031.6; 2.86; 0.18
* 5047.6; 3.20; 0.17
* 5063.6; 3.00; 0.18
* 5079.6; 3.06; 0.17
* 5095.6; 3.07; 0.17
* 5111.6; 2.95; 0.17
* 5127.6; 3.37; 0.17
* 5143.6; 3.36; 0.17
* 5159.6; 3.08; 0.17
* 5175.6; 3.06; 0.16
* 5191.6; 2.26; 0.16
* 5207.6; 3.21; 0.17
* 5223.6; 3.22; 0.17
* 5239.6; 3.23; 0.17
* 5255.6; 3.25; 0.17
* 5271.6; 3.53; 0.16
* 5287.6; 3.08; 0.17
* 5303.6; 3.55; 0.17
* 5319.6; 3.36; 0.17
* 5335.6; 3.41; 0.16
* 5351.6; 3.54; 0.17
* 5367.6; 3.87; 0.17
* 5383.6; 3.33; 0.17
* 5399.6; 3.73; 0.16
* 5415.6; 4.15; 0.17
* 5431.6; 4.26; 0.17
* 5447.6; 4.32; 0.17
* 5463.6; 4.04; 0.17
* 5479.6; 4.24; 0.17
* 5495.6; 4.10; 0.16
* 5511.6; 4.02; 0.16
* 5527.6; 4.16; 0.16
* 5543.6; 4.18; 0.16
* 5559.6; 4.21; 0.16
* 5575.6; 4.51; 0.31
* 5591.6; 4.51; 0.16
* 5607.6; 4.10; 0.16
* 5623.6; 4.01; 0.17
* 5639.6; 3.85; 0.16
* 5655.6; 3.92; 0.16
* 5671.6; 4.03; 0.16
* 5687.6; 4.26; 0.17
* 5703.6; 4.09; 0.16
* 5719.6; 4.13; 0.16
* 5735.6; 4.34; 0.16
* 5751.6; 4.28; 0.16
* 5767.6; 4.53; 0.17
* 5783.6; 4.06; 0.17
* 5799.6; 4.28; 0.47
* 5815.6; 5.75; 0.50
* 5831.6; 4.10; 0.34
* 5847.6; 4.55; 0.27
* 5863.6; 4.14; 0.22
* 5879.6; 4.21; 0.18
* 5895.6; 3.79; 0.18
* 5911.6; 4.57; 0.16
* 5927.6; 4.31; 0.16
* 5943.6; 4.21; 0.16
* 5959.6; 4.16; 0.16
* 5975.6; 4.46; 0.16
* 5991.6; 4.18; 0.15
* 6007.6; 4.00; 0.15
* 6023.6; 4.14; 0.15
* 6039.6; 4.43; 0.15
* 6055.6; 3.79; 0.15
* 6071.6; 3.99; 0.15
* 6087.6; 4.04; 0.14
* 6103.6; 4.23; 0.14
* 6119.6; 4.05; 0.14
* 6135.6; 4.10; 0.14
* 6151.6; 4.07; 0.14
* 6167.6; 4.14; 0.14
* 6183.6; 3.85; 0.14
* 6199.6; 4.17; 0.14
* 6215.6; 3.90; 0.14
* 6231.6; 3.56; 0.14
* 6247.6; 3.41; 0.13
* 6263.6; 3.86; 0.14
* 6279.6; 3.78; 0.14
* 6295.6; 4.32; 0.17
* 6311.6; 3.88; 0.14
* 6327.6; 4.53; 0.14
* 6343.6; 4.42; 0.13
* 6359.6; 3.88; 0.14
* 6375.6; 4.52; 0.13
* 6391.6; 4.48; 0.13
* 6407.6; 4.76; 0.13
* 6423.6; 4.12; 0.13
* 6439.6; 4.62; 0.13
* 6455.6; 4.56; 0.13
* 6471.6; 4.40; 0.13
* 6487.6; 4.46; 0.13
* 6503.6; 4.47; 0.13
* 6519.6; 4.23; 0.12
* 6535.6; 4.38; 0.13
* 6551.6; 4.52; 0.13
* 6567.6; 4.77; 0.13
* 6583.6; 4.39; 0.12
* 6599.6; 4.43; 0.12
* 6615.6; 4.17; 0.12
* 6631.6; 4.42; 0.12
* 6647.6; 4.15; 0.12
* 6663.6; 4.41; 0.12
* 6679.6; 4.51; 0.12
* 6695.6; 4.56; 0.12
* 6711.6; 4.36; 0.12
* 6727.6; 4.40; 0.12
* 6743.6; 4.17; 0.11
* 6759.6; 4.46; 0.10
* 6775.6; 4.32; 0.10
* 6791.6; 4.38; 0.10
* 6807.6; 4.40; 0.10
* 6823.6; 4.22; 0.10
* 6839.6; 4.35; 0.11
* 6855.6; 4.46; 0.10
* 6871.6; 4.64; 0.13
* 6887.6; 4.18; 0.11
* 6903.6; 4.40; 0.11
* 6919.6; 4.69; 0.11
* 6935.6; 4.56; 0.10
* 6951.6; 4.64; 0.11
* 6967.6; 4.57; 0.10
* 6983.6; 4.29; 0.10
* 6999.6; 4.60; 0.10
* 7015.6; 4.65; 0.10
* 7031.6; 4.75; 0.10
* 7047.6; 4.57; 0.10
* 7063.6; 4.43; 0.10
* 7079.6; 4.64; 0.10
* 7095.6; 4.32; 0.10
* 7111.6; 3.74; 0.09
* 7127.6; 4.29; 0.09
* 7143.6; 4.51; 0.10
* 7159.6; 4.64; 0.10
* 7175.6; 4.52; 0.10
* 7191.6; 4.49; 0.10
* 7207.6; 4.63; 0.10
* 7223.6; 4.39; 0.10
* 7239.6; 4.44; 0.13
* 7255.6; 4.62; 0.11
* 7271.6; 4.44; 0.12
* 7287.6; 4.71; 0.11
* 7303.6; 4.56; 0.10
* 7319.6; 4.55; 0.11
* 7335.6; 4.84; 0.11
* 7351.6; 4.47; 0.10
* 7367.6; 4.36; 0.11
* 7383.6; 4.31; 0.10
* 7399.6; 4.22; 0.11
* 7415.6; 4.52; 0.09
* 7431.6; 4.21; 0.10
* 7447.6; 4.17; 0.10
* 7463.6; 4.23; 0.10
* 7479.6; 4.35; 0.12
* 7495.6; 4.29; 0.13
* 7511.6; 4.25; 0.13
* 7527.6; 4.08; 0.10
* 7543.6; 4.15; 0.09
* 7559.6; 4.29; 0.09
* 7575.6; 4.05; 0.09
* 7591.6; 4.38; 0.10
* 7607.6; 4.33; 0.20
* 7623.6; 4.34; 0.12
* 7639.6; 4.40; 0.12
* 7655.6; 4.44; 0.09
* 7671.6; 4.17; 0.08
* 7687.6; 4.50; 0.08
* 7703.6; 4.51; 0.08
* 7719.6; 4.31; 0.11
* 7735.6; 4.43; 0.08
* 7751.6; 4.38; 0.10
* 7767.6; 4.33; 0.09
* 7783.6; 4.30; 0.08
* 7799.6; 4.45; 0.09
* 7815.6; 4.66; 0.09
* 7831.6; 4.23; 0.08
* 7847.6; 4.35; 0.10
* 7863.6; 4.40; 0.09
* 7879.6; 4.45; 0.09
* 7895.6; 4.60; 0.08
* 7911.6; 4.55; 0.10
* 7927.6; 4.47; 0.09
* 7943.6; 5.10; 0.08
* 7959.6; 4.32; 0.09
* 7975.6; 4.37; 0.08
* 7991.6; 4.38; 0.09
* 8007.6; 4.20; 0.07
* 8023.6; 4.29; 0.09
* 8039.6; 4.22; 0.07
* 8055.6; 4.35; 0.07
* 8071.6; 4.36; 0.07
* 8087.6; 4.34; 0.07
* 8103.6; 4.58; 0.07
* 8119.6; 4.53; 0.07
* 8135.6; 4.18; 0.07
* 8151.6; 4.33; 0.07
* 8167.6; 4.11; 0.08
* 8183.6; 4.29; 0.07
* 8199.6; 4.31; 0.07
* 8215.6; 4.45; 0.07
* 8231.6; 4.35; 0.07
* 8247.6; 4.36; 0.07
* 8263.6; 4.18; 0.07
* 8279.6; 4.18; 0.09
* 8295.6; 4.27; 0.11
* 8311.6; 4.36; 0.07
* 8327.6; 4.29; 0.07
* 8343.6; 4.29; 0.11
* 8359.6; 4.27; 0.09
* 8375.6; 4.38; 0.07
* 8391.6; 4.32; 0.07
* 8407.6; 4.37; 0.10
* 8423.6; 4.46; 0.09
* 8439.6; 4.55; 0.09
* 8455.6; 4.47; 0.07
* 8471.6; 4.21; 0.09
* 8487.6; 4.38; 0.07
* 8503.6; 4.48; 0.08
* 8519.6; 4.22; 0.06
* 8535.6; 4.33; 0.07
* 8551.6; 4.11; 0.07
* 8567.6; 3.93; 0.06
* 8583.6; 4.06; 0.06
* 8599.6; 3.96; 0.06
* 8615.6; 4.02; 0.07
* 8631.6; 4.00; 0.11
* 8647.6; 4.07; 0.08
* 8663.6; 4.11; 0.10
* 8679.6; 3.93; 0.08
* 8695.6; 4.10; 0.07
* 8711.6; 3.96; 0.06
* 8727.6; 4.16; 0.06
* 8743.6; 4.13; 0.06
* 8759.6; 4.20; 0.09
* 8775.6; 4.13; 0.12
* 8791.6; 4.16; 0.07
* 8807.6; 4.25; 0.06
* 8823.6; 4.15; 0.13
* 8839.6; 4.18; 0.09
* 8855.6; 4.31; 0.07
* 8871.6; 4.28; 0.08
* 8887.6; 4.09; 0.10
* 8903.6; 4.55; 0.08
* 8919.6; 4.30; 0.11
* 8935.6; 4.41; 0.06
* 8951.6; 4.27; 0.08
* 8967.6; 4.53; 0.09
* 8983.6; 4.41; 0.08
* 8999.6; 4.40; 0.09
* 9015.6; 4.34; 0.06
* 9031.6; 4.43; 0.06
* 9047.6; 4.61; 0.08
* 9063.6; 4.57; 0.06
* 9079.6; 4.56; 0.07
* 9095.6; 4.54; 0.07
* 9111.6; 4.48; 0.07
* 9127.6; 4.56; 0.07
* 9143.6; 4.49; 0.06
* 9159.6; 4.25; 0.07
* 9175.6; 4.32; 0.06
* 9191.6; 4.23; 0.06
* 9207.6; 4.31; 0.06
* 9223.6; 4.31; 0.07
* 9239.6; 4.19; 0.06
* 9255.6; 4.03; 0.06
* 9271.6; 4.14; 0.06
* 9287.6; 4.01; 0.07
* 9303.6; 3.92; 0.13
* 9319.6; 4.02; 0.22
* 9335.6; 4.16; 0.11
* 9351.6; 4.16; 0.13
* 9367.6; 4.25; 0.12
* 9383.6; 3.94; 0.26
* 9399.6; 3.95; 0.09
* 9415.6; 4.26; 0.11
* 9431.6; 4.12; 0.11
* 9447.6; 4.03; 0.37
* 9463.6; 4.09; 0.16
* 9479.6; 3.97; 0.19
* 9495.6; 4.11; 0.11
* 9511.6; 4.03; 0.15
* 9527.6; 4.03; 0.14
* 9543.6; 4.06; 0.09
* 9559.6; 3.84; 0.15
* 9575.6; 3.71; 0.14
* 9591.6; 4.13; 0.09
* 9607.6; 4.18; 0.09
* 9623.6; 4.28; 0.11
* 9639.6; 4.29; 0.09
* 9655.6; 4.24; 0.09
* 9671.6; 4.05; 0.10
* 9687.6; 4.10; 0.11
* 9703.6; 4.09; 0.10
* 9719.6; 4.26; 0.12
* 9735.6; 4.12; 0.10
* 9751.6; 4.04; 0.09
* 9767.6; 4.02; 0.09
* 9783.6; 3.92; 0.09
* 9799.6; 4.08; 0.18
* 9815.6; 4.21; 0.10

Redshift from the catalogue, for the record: 0.206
